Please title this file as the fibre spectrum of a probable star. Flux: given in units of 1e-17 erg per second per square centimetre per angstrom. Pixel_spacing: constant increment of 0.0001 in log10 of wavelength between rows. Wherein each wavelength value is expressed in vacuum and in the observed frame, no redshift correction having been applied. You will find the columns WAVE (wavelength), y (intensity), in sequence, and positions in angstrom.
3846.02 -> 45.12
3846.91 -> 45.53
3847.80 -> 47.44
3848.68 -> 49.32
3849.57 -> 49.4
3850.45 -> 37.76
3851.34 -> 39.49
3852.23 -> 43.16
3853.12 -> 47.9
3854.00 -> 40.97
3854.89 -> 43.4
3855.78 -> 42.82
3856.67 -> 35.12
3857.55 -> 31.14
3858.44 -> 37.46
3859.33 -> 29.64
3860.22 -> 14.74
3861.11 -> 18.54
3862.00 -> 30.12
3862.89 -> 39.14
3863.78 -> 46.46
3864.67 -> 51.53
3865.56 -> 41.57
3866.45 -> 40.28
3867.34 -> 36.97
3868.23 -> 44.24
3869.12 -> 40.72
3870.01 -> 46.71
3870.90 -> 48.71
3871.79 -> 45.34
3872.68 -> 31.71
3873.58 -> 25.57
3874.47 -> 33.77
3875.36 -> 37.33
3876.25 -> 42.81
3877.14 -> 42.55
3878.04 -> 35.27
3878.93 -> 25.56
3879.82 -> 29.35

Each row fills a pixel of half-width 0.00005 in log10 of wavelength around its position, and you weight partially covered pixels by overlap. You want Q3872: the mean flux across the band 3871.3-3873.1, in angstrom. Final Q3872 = 38.9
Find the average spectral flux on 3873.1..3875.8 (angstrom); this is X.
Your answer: 32.2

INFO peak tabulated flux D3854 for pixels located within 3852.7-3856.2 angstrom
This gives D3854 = 47.9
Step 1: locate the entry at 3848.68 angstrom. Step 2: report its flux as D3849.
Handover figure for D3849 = 49.32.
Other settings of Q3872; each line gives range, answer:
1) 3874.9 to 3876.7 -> 40.2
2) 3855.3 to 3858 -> 36.5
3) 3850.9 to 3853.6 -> 43.5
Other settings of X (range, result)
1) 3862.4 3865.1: 45.4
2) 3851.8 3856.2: 43.7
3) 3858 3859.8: 33.2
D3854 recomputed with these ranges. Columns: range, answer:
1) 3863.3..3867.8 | 51.53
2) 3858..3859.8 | 37.46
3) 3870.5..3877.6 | 48.71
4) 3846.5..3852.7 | 49.4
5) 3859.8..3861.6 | 18.54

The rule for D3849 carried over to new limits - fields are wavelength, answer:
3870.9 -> 48.71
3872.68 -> 31.71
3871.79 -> 45.34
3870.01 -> 46.71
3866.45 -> 40.28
